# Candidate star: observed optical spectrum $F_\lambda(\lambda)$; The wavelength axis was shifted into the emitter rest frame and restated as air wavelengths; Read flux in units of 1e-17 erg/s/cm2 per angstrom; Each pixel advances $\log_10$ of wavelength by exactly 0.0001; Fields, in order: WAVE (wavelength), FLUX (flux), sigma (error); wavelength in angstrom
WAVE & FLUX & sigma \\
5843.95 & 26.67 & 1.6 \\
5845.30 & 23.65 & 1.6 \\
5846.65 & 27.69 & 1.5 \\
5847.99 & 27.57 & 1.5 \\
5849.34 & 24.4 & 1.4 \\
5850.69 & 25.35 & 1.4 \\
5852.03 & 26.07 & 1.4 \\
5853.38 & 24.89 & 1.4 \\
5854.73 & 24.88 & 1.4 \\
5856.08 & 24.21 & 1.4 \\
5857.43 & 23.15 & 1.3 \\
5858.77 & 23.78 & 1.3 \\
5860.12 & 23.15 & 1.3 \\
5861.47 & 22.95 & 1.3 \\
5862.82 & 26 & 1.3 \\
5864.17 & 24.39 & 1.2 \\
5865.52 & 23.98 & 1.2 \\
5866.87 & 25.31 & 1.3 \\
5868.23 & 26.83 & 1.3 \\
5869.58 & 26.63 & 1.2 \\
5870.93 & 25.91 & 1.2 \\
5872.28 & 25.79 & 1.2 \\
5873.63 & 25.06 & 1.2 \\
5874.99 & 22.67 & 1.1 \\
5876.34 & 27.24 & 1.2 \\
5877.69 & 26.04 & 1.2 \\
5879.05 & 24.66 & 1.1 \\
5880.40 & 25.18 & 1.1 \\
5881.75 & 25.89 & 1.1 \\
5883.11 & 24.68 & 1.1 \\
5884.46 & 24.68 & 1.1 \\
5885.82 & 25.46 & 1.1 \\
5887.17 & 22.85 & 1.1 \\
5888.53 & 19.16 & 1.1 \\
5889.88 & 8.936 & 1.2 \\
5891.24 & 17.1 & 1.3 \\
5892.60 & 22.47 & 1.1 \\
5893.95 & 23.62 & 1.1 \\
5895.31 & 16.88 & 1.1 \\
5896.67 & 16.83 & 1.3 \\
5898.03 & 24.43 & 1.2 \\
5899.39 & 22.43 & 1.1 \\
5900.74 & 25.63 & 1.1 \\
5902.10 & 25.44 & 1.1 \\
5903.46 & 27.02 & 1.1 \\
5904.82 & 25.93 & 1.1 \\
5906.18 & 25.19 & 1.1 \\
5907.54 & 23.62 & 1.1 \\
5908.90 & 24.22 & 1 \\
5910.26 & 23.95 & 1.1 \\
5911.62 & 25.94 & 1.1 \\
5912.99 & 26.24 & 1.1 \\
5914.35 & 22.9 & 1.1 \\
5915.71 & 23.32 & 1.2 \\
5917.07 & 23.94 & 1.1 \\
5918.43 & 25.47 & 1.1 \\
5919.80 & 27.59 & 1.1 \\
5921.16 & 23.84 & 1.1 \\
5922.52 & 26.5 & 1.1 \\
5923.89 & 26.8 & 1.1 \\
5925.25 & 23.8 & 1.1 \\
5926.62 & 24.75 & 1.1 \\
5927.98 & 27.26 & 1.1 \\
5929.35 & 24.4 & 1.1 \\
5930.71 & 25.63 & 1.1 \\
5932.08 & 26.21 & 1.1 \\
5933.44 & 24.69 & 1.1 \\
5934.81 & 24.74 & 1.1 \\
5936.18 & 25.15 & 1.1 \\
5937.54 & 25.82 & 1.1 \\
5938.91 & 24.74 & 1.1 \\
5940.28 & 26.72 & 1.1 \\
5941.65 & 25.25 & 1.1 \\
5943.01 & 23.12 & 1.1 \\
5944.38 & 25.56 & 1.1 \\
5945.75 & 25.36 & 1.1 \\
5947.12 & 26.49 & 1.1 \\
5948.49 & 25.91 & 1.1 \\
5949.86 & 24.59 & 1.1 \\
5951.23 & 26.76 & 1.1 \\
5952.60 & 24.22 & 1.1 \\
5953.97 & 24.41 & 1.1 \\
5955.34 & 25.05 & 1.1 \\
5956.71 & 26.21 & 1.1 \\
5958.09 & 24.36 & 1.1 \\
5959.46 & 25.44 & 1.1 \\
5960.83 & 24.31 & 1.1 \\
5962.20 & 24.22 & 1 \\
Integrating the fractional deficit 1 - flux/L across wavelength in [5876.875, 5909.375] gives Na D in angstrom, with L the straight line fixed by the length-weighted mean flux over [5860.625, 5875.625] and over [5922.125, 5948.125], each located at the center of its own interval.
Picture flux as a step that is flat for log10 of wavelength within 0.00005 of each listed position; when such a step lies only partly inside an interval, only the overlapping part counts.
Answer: 3.0 angstrom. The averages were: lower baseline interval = 25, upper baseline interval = 25.4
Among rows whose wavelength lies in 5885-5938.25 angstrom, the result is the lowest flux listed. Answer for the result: 8.936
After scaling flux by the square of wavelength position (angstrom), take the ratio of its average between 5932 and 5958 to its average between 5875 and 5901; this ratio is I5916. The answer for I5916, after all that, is 1.16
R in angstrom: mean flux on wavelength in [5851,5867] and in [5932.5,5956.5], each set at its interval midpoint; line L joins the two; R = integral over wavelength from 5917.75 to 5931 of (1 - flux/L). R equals -0.3 angstrom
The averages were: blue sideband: 24.4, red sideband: 25.2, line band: 25.6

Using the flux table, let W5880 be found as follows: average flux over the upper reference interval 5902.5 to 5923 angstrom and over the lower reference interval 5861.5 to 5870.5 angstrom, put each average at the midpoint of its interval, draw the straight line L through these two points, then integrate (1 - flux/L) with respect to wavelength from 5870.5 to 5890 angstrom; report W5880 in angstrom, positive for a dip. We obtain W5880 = 1.0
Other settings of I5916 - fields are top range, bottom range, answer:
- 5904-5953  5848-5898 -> 1.09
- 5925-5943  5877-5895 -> 1.15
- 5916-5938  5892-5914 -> 1.08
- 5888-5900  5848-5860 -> 0.78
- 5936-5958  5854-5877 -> 1.05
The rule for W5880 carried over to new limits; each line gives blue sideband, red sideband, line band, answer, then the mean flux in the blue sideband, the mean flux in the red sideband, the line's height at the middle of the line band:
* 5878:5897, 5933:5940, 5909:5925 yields -0.9 angstrom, 21.5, 25.1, 23.7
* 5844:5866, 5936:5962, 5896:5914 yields 0.5 angstrom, 24.8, 25.2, 25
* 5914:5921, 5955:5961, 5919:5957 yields -0.8 angstrom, 24.7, 25.1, 24.9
